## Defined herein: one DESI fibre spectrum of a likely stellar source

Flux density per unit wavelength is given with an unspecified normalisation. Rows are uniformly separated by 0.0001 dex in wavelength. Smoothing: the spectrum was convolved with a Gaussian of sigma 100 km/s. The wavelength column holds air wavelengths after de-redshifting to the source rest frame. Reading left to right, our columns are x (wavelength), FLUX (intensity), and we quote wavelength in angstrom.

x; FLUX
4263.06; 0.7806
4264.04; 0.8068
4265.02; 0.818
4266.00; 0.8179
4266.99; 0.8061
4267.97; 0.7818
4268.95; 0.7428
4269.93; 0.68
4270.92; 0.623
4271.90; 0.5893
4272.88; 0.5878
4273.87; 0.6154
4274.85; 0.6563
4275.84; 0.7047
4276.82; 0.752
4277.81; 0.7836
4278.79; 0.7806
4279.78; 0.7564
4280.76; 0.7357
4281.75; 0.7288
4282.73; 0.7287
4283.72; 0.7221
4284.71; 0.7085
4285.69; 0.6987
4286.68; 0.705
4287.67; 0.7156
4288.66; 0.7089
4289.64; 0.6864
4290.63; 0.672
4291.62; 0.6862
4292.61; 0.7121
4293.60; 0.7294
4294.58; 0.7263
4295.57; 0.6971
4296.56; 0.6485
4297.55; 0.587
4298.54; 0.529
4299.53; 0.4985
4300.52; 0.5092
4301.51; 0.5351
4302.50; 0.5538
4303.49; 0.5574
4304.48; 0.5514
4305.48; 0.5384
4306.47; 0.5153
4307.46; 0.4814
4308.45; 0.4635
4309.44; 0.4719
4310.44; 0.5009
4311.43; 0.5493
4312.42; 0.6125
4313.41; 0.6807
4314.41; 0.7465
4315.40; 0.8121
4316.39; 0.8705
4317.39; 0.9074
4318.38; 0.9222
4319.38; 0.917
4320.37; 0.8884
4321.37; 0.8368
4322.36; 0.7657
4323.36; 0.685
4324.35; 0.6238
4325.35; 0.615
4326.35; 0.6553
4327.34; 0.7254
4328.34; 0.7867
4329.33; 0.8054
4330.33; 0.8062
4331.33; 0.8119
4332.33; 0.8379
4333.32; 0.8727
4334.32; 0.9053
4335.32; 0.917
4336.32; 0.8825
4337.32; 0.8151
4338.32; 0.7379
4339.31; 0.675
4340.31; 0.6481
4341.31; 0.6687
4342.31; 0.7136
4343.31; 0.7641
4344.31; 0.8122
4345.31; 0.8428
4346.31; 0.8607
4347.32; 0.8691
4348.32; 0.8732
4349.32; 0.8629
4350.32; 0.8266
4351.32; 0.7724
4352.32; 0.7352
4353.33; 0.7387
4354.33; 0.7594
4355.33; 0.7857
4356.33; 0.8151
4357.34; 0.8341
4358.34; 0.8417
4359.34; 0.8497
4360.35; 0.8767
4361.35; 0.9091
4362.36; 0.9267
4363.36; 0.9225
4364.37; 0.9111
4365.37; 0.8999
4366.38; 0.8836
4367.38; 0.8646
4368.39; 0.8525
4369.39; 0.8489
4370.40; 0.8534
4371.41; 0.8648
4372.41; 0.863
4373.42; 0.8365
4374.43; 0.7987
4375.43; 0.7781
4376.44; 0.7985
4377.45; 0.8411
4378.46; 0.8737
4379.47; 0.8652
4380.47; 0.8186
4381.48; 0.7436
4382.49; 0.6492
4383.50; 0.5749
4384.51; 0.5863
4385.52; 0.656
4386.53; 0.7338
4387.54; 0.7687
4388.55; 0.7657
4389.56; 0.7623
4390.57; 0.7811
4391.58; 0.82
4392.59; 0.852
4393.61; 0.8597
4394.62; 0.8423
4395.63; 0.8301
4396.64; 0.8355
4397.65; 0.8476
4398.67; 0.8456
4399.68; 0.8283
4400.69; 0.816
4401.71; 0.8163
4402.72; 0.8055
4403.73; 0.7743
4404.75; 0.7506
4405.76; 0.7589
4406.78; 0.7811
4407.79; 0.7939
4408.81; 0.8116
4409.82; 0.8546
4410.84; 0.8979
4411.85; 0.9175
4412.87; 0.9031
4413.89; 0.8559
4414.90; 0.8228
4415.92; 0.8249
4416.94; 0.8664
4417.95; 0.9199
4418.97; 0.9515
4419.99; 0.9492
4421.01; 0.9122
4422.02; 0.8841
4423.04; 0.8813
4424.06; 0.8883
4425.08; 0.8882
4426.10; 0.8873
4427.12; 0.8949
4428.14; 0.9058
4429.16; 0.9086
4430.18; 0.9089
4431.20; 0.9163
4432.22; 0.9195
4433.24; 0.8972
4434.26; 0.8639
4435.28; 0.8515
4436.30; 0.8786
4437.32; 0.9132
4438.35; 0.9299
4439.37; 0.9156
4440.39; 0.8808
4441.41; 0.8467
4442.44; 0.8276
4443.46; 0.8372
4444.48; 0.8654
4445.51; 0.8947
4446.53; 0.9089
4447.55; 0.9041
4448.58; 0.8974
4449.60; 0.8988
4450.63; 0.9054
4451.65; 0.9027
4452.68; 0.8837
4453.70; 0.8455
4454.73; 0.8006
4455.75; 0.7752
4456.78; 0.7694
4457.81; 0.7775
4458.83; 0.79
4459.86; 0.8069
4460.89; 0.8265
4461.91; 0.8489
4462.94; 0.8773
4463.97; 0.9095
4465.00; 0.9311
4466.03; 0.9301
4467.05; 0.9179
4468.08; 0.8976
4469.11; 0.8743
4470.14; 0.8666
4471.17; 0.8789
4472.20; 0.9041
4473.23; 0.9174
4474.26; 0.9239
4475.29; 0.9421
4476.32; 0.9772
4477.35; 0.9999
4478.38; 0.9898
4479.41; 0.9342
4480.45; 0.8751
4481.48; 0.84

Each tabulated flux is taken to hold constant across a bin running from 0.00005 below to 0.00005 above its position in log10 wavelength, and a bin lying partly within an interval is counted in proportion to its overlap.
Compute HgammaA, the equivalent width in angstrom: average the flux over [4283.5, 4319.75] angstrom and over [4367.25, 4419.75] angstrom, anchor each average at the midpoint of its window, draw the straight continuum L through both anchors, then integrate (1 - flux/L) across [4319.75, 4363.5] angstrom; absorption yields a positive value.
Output -4.7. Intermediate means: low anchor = 0.651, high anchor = 0.813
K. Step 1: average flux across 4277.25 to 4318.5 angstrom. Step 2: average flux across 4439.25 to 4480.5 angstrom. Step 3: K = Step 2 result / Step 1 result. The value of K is 1.3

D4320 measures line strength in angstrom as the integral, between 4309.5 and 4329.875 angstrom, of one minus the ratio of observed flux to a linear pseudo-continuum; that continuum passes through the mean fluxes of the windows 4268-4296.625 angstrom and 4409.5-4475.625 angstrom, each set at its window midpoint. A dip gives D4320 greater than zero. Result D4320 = 0.11 angstrom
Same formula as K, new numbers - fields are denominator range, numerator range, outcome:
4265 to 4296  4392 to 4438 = 1.21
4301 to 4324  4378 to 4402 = 1.17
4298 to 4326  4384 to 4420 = 1.26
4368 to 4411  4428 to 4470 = 1.10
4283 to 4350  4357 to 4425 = 1.17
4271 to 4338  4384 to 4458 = 1.22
